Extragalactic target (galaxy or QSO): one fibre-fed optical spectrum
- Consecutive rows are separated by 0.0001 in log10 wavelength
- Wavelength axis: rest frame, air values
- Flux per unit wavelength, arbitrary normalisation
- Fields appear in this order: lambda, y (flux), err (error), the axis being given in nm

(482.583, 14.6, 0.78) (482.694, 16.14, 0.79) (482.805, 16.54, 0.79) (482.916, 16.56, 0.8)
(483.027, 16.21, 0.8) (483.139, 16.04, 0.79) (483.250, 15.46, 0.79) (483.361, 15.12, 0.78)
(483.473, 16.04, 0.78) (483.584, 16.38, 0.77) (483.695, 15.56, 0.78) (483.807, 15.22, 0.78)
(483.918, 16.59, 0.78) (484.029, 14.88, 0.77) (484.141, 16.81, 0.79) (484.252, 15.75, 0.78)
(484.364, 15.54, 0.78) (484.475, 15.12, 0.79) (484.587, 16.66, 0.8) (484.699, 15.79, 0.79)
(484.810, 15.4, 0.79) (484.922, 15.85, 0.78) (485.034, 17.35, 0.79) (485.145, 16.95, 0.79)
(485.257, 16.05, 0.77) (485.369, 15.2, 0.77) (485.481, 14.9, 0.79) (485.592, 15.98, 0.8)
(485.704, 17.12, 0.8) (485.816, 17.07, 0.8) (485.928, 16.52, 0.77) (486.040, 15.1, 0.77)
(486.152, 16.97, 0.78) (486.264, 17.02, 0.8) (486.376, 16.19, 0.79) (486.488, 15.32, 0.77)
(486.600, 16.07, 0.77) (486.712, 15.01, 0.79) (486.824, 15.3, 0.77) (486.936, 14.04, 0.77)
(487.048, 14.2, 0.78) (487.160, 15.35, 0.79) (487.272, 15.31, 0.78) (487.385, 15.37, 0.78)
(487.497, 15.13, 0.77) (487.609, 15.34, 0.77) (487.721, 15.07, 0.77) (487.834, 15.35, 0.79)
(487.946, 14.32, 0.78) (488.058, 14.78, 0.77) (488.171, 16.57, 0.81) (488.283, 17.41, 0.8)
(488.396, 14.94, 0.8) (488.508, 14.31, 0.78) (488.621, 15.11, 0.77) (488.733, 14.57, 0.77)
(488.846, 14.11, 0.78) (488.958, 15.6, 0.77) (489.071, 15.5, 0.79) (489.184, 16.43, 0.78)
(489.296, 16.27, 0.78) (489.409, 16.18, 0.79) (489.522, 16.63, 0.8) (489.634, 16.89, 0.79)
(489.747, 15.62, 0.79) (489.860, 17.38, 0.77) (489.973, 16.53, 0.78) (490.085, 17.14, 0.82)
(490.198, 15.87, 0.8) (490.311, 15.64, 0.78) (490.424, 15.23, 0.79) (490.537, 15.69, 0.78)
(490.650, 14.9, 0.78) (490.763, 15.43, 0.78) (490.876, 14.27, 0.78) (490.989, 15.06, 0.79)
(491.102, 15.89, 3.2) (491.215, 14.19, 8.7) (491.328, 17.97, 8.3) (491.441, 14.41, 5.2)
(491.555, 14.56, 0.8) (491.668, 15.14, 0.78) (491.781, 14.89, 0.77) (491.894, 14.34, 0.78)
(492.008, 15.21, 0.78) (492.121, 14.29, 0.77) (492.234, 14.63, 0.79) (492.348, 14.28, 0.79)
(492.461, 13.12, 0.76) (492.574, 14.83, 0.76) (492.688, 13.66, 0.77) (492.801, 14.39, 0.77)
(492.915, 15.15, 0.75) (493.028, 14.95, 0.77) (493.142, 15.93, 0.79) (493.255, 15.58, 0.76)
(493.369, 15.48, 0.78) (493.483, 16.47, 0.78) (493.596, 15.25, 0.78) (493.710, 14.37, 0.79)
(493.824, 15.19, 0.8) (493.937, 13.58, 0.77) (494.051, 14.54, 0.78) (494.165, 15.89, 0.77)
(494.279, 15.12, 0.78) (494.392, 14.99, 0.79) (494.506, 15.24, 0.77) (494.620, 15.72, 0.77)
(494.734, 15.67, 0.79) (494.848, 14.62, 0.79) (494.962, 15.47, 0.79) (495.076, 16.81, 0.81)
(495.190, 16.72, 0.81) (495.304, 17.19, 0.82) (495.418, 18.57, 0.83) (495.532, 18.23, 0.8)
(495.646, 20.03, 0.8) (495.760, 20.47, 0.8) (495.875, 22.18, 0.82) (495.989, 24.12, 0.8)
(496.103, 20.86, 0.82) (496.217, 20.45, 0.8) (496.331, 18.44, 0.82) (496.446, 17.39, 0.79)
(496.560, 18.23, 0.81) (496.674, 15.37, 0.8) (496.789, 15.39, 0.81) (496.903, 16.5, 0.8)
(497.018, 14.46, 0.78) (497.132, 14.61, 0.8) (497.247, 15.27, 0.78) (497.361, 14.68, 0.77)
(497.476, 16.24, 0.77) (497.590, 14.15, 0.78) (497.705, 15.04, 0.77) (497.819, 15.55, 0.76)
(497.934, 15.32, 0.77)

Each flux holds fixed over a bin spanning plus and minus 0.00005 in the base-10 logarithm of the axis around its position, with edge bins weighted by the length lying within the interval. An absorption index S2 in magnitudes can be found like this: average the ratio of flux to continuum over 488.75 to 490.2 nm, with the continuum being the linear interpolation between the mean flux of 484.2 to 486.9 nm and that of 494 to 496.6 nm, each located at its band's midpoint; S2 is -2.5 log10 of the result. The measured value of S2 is 0.04 mag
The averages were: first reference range 16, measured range 16.1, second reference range 17.7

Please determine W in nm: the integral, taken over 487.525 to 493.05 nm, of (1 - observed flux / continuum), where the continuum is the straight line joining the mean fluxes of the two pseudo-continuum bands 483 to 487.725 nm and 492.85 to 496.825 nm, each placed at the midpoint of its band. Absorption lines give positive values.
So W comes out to 0.346 nm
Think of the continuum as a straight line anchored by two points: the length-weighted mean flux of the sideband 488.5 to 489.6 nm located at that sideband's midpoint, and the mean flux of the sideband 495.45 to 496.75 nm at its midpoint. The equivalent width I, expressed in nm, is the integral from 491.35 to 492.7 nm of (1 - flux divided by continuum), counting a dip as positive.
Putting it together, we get 0.21 nm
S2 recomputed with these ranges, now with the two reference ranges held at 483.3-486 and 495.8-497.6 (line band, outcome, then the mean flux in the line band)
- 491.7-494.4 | 0.150 mag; 14.8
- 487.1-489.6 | 0.068 mag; 15.5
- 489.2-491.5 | 0.056 mag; 15.9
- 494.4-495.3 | 0.098 mag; 15.8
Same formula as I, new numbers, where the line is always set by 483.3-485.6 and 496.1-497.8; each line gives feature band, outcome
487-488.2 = 0.063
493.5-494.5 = 0.078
